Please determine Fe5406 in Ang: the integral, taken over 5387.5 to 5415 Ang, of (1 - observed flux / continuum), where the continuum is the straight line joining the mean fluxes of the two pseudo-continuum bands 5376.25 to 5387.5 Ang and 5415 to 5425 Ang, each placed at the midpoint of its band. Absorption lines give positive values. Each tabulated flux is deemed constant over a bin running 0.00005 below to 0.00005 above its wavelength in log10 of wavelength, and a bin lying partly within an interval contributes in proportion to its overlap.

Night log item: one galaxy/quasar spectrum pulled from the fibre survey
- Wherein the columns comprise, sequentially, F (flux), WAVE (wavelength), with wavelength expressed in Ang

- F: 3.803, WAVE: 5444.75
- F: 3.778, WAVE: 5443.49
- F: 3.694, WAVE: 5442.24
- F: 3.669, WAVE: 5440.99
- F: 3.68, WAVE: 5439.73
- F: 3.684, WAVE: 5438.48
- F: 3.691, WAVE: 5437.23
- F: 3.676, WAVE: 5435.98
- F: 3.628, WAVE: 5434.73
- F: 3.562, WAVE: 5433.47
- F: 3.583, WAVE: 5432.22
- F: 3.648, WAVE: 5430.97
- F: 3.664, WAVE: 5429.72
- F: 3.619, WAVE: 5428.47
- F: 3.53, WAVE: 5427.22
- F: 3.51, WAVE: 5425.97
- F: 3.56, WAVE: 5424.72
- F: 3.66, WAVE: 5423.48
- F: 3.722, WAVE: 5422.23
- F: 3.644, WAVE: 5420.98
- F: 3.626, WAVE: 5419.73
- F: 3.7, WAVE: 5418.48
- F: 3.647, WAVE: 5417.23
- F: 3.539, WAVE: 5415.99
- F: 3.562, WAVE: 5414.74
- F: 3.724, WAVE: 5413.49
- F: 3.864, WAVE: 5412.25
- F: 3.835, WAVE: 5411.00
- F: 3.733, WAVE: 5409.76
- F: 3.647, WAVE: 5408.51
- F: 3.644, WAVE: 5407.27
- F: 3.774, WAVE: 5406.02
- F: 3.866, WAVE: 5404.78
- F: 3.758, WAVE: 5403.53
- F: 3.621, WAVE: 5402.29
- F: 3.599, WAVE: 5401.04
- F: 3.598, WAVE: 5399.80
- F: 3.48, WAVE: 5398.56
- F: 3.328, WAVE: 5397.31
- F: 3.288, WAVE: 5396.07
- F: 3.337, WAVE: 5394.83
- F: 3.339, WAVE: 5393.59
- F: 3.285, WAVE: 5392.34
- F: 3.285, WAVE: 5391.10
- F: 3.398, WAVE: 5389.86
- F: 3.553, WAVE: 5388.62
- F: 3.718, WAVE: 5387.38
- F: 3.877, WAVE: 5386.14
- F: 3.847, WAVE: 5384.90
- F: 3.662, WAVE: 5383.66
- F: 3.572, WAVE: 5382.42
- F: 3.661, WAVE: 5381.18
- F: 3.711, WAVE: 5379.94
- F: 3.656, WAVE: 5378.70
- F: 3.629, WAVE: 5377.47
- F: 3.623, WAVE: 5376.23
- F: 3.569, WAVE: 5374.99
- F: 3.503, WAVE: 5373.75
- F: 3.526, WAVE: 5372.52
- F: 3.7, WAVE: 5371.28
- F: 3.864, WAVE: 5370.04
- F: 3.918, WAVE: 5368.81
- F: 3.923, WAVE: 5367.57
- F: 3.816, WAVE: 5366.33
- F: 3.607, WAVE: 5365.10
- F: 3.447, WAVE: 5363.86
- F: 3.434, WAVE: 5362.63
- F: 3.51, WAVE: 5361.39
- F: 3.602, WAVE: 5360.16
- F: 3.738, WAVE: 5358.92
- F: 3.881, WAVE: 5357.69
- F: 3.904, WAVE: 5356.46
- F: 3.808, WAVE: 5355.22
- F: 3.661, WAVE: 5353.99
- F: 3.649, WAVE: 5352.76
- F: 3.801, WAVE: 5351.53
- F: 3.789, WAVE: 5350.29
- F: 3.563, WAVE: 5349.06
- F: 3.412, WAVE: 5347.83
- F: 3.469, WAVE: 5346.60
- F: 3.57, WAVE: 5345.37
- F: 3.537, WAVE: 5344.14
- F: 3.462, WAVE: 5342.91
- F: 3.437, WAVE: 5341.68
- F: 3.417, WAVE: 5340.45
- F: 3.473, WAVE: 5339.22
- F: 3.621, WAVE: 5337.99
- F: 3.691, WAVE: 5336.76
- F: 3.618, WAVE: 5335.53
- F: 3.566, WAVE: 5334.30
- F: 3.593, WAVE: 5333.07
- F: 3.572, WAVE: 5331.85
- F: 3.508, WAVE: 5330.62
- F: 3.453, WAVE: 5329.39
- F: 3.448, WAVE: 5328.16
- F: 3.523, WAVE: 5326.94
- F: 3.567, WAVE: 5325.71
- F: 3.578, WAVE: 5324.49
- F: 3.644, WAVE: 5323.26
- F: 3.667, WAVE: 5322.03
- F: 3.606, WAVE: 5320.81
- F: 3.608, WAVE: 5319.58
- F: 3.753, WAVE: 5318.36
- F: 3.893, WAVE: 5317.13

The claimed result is 0.7 Ang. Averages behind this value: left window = 3.7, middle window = 3.57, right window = 3.64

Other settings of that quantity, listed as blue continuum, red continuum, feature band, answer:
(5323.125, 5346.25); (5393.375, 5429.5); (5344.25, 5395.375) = -0.8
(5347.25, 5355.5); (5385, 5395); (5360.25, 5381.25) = -0.4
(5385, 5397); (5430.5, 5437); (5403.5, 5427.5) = -0.8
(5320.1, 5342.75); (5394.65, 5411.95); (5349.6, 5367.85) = -0.6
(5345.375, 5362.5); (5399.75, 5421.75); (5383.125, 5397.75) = 0.7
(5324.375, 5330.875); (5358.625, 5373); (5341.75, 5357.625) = -0.1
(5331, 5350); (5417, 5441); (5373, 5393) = -0.1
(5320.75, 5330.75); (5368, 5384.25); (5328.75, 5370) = -0.2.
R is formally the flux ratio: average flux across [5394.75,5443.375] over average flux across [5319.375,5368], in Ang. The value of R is 1.01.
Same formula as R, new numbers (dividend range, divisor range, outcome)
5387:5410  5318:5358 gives 0.98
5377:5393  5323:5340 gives 1.01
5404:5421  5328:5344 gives 1.05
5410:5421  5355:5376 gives 1.00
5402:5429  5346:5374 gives 1.00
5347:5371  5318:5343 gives 1.04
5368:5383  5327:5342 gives 1.04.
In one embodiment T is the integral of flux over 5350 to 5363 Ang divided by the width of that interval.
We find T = 3.71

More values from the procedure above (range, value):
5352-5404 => 3.62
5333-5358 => 3.61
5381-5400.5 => 3.51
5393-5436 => 3.61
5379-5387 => 3.72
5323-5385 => 3.62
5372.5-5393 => 3.59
